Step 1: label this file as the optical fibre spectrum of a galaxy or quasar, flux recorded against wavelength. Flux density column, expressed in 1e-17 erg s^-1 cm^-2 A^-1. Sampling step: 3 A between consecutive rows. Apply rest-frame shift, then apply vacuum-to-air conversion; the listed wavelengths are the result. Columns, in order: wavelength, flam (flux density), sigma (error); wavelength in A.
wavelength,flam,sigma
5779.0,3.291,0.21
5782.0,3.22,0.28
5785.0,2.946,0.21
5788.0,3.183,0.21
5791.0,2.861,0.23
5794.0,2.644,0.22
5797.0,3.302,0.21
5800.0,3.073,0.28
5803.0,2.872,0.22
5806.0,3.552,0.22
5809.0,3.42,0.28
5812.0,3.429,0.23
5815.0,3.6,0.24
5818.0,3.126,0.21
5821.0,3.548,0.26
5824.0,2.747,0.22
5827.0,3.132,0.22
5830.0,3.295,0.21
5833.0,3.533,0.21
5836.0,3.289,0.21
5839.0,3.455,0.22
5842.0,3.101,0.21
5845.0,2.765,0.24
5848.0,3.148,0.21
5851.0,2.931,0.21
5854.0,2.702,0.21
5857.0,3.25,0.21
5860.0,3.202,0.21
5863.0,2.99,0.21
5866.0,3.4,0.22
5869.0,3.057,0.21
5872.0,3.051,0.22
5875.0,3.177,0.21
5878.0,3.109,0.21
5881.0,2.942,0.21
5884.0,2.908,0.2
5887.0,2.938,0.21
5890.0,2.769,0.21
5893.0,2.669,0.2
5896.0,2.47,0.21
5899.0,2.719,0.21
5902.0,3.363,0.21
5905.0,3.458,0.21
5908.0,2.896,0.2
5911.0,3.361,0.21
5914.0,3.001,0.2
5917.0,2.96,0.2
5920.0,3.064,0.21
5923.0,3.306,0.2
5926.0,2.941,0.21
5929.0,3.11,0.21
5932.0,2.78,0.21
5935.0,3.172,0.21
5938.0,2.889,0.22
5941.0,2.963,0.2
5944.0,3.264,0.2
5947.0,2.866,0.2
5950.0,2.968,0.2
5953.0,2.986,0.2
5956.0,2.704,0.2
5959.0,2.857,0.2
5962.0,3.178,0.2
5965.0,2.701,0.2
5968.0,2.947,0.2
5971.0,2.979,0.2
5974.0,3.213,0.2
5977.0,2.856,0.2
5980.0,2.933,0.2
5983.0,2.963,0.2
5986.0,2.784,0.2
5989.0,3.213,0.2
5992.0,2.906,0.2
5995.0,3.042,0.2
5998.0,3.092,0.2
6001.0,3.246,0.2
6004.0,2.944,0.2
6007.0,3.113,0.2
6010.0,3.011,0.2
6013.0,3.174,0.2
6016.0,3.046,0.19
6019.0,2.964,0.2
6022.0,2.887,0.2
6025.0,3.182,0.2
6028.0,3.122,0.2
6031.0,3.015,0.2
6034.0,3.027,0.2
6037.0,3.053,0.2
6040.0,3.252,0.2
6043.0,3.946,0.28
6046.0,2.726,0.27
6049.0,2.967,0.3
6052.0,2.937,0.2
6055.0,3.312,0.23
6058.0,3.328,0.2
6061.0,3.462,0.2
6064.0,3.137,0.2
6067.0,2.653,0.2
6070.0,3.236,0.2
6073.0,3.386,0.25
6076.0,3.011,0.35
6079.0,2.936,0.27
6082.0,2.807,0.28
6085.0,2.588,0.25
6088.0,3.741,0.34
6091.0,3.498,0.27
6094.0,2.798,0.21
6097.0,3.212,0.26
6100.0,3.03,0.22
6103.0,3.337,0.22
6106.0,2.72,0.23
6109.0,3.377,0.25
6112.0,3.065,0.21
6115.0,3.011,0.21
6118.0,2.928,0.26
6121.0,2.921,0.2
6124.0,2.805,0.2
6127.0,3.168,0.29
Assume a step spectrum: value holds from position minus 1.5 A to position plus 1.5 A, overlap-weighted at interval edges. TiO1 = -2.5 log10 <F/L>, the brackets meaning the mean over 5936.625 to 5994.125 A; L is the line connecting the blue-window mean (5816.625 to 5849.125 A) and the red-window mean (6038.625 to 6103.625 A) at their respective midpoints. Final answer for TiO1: 0.075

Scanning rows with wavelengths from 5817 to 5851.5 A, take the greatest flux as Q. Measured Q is 3.548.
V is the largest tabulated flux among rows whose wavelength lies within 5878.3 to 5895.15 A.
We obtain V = 2.942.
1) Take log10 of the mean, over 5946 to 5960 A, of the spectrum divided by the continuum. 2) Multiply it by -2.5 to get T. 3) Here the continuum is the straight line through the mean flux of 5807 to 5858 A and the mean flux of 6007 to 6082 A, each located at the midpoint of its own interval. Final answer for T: 0.10 mag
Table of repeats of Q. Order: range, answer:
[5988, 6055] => 3.946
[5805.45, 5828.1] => 3.6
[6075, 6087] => 3.011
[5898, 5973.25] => 3.458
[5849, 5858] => 3.25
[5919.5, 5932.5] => 3.306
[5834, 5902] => 3.455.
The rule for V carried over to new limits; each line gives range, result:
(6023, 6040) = 3.252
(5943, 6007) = 3.264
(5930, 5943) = 3.172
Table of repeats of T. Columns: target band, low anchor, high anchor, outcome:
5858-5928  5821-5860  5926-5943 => 0.01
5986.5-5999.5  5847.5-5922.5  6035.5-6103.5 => 0.02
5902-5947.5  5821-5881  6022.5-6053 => 0.01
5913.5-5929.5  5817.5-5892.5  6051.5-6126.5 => 0.01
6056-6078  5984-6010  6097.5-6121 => -0.04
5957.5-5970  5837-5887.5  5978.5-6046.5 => 0.05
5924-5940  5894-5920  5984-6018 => 0.02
